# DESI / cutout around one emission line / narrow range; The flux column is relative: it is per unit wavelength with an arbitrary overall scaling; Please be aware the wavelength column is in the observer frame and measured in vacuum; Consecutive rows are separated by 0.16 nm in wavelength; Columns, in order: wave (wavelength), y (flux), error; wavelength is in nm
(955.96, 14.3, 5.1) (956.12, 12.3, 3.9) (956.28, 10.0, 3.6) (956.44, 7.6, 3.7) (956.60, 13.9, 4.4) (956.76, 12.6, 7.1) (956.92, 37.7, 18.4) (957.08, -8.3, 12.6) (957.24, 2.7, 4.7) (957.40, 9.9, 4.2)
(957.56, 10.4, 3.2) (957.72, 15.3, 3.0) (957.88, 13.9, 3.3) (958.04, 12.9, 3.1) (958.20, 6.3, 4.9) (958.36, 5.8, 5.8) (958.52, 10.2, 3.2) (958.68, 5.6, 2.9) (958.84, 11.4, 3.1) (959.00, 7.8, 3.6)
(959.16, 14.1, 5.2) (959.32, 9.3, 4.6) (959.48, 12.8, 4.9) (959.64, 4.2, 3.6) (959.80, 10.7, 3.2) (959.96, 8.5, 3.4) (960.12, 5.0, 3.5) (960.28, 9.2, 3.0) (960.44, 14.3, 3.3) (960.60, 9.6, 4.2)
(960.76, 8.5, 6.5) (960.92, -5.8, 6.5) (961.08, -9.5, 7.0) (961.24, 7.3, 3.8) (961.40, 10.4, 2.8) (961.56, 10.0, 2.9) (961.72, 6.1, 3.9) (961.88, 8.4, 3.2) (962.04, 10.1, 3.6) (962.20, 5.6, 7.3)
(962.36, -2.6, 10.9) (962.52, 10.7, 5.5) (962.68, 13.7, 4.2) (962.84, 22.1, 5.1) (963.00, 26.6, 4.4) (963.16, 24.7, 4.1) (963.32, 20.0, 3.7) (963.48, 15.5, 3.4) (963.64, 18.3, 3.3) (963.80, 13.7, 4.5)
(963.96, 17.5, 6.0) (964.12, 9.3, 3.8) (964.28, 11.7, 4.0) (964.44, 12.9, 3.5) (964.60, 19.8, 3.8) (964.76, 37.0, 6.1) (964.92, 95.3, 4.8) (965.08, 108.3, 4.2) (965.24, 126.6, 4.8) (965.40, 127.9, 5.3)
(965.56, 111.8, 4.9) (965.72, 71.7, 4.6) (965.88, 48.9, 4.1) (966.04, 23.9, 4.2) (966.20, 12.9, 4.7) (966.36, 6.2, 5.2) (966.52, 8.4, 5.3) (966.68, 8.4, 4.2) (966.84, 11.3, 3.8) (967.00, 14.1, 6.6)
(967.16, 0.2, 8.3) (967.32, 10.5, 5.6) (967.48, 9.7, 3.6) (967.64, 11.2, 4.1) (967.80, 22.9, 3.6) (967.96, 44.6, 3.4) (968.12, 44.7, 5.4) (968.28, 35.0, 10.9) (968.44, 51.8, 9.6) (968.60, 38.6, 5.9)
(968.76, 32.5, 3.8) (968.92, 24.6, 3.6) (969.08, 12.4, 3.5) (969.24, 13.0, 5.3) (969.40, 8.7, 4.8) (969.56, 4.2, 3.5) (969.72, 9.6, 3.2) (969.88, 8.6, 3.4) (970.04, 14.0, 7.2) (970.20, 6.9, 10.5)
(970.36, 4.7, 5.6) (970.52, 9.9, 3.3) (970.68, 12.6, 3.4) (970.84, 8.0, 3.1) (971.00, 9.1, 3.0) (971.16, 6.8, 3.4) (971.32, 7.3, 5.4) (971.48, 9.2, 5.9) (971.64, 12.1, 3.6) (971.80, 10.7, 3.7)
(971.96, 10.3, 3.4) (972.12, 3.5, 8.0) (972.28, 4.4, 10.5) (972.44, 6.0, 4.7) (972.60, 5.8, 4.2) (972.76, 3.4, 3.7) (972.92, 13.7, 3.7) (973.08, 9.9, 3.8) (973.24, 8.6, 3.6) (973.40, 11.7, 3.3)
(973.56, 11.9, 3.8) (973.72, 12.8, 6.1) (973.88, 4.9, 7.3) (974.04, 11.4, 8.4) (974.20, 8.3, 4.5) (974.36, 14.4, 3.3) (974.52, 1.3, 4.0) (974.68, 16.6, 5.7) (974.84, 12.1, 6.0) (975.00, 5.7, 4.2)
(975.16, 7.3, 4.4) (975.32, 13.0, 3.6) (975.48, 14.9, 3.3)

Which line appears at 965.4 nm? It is Halpha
